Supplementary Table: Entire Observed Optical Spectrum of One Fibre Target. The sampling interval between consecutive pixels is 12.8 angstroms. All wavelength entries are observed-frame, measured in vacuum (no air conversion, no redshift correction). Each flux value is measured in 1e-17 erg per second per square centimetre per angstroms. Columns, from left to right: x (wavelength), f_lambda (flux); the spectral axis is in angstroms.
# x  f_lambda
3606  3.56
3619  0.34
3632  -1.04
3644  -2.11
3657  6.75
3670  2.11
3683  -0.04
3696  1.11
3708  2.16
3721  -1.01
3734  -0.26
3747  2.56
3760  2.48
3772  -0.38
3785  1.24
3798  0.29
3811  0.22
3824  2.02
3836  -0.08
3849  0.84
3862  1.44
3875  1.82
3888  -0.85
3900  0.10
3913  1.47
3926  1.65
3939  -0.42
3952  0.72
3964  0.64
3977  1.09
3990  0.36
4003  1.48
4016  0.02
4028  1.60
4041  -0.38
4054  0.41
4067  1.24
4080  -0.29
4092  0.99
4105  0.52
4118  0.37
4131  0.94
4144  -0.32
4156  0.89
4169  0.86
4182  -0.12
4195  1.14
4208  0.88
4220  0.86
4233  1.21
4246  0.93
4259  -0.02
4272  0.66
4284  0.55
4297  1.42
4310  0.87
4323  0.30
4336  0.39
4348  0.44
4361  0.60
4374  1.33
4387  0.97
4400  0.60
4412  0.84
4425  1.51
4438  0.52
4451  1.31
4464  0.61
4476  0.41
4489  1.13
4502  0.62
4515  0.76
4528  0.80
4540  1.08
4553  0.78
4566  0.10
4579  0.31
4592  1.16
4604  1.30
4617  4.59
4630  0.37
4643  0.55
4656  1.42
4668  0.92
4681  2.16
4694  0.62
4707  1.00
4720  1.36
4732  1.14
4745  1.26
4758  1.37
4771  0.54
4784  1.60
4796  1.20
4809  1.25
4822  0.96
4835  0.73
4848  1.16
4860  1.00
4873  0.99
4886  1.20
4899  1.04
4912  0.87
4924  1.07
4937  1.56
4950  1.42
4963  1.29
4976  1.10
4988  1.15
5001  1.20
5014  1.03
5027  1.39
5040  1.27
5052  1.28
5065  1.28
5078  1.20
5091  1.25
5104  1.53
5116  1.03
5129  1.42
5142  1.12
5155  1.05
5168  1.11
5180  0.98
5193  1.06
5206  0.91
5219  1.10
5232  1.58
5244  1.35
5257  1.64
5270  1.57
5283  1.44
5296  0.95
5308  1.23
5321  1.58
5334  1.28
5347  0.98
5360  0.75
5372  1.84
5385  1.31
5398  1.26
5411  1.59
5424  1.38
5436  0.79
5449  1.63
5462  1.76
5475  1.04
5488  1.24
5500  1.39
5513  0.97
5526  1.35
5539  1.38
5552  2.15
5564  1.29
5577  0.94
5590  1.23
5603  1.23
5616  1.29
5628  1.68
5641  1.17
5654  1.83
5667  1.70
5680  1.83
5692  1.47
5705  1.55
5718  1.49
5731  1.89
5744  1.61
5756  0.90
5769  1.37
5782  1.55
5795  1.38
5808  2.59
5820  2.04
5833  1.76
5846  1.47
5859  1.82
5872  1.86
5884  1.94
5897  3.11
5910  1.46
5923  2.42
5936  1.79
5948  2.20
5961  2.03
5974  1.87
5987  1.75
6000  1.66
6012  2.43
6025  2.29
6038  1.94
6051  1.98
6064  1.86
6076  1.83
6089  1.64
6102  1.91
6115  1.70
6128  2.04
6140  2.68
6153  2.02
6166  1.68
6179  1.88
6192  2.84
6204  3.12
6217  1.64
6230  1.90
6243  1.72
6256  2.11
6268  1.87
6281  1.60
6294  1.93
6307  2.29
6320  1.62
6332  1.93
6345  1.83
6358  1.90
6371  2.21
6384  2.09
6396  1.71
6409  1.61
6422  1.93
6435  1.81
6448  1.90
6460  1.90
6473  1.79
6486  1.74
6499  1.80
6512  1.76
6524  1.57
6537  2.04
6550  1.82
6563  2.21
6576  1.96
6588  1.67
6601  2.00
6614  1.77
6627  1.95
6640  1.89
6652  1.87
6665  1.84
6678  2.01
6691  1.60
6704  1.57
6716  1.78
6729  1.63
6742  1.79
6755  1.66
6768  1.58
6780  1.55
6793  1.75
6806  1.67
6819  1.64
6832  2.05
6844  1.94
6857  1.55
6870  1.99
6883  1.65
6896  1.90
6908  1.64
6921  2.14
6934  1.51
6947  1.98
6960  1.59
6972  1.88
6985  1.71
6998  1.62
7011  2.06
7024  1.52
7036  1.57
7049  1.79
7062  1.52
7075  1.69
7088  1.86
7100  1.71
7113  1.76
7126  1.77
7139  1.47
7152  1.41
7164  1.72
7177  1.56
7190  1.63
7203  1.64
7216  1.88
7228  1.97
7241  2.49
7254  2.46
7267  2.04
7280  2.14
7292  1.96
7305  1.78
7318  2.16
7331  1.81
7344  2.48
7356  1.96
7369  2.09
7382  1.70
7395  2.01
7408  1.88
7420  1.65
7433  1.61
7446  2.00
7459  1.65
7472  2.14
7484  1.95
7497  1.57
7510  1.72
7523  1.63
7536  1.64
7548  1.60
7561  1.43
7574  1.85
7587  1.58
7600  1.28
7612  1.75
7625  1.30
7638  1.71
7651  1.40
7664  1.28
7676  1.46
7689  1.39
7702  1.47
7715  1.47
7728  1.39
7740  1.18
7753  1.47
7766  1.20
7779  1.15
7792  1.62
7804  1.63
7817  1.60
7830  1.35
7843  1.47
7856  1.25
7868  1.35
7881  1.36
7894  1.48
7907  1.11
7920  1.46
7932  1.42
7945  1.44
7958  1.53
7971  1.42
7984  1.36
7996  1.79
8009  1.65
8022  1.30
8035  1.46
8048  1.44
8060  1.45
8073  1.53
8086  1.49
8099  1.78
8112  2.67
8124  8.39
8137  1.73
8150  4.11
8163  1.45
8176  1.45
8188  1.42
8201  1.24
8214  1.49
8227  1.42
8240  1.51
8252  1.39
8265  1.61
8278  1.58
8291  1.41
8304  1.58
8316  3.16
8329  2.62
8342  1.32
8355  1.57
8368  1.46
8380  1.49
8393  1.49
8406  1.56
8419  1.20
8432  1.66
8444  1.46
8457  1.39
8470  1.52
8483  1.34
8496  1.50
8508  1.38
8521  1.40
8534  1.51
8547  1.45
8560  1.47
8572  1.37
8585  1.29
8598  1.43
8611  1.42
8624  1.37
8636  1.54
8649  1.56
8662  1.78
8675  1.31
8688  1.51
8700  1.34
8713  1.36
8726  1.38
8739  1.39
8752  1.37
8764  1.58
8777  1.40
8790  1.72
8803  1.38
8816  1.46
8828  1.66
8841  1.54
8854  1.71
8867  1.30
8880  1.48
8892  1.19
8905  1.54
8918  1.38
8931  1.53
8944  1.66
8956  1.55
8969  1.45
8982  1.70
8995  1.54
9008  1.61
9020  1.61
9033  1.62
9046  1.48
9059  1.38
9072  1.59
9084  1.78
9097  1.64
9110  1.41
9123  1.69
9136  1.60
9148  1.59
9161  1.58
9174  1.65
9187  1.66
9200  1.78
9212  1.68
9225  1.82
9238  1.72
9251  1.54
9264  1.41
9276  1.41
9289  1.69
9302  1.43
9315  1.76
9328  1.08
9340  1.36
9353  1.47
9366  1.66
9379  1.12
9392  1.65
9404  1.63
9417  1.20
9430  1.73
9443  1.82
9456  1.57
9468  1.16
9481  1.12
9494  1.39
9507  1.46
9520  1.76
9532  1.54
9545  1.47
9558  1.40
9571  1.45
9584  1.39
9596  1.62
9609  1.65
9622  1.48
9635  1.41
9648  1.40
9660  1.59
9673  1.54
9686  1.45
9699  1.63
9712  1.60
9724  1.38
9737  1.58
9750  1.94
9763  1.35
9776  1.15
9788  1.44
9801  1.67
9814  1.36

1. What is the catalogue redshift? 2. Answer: 0.238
